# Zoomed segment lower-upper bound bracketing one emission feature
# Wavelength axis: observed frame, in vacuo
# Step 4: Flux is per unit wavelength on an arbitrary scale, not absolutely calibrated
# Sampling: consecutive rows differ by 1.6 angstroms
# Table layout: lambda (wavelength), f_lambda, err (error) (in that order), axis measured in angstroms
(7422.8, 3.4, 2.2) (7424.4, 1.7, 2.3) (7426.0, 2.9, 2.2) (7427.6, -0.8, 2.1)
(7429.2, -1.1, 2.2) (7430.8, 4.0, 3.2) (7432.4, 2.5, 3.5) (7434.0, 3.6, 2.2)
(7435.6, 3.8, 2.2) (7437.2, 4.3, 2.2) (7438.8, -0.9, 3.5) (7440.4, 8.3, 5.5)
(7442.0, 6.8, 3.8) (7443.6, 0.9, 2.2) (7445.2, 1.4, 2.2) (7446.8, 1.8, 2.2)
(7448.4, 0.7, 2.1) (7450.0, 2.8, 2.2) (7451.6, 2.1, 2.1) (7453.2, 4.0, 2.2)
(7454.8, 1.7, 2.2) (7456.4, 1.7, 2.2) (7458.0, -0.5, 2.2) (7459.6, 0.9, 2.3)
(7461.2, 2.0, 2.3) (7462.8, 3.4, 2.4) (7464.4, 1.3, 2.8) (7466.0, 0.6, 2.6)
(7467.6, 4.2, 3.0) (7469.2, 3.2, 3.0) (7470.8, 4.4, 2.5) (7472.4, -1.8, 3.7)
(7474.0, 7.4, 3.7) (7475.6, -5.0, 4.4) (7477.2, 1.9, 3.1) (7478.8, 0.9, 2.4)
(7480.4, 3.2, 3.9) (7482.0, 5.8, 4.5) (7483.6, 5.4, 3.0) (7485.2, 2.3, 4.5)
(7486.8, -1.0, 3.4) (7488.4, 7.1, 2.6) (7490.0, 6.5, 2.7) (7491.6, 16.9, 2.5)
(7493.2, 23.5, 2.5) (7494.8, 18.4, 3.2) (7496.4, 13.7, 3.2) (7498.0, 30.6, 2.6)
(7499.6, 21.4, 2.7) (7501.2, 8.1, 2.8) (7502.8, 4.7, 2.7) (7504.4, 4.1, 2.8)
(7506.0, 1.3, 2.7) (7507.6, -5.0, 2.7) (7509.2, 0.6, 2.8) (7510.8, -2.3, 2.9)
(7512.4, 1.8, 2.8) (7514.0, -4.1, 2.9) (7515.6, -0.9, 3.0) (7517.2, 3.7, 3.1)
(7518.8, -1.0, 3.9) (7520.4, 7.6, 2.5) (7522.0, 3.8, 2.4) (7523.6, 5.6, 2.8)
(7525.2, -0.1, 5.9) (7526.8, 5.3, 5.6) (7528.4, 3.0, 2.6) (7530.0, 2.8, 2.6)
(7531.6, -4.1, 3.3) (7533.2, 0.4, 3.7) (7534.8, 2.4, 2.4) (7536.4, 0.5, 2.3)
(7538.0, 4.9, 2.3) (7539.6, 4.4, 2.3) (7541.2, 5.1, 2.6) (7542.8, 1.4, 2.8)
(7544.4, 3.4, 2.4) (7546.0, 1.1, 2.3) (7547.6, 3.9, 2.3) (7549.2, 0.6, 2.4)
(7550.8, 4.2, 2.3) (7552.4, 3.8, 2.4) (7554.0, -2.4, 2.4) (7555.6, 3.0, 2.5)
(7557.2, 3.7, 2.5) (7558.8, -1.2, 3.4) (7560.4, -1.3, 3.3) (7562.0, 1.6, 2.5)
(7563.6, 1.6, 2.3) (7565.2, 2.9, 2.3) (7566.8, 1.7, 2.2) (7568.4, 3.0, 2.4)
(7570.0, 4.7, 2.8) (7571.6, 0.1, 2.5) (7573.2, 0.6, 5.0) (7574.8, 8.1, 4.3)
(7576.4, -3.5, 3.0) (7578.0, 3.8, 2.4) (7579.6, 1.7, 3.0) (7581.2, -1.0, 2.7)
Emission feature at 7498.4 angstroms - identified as [O II] 3727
